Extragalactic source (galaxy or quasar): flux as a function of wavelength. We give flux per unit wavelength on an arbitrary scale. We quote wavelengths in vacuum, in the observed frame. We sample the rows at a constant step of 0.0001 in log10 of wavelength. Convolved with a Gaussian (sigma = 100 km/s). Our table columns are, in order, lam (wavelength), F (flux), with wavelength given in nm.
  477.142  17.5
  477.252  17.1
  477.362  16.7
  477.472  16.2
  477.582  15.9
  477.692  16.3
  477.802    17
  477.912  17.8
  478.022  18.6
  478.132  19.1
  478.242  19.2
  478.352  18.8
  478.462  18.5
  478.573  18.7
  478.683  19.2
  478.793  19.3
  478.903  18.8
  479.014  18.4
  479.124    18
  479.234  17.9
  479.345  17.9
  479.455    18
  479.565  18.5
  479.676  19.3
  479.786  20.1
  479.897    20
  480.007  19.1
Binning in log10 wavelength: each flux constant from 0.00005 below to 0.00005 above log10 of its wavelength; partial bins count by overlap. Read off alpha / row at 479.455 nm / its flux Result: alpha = 18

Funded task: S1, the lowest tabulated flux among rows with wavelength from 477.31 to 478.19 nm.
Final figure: 15.9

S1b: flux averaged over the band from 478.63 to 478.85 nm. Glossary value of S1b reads 19.3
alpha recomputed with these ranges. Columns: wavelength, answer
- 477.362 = 16.7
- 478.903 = 18.8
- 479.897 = 20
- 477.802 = 17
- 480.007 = 19.1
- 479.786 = 20.1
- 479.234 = 17.9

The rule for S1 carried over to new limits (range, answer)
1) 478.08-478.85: 18.5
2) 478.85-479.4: 17.9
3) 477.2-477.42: 16.7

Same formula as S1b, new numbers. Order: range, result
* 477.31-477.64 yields 16.3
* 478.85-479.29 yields 18.2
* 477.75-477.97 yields 17.4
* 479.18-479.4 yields 17.9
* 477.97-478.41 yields 18.9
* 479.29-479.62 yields 18.2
